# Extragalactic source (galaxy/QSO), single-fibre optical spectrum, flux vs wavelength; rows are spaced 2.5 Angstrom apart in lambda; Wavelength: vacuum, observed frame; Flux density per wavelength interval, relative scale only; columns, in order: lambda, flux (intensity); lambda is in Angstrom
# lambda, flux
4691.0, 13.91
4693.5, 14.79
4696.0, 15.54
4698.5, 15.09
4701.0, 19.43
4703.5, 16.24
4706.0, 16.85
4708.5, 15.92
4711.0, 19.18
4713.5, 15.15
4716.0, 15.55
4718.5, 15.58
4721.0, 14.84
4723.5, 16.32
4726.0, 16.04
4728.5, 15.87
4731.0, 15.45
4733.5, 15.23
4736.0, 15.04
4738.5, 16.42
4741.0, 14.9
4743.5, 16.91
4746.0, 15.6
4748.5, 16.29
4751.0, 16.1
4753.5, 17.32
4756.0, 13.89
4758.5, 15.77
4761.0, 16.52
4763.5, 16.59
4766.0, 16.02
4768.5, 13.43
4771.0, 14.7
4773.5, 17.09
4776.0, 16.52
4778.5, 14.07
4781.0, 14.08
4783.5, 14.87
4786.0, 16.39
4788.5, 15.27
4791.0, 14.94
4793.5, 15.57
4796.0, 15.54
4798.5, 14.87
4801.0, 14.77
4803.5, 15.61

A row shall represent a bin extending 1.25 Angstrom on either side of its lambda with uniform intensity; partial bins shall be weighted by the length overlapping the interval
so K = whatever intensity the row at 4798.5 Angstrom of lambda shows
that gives 14.87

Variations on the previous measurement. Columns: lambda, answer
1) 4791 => 14.94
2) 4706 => 16.85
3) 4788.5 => 15.27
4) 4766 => 16.02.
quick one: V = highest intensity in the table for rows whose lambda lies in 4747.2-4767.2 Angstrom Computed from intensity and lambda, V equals 17.32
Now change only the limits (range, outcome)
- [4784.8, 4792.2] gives 16.39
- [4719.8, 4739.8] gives 16.42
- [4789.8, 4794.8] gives 15.57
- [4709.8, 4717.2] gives 19.18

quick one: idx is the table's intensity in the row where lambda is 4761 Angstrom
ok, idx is 16.52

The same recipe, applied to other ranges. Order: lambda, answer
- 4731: 15.45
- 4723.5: 16.32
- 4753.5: 17.32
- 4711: 19.18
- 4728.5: 15.87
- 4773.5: 17.09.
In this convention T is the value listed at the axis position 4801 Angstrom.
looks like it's 14.77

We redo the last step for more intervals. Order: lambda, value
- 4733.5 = 15.23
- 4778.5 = 14.07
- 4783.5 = 14.87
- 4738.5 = 16.42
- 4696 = 15.54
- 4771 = 14.7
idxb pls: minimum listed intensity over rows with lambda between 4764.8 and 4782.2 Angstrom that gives 13.43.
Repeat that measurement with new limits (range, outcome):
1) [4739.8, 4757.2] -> 13.89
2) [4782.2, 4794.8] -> 14.87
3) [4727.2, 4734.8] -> 15.23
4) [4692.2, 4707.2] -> 14.79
